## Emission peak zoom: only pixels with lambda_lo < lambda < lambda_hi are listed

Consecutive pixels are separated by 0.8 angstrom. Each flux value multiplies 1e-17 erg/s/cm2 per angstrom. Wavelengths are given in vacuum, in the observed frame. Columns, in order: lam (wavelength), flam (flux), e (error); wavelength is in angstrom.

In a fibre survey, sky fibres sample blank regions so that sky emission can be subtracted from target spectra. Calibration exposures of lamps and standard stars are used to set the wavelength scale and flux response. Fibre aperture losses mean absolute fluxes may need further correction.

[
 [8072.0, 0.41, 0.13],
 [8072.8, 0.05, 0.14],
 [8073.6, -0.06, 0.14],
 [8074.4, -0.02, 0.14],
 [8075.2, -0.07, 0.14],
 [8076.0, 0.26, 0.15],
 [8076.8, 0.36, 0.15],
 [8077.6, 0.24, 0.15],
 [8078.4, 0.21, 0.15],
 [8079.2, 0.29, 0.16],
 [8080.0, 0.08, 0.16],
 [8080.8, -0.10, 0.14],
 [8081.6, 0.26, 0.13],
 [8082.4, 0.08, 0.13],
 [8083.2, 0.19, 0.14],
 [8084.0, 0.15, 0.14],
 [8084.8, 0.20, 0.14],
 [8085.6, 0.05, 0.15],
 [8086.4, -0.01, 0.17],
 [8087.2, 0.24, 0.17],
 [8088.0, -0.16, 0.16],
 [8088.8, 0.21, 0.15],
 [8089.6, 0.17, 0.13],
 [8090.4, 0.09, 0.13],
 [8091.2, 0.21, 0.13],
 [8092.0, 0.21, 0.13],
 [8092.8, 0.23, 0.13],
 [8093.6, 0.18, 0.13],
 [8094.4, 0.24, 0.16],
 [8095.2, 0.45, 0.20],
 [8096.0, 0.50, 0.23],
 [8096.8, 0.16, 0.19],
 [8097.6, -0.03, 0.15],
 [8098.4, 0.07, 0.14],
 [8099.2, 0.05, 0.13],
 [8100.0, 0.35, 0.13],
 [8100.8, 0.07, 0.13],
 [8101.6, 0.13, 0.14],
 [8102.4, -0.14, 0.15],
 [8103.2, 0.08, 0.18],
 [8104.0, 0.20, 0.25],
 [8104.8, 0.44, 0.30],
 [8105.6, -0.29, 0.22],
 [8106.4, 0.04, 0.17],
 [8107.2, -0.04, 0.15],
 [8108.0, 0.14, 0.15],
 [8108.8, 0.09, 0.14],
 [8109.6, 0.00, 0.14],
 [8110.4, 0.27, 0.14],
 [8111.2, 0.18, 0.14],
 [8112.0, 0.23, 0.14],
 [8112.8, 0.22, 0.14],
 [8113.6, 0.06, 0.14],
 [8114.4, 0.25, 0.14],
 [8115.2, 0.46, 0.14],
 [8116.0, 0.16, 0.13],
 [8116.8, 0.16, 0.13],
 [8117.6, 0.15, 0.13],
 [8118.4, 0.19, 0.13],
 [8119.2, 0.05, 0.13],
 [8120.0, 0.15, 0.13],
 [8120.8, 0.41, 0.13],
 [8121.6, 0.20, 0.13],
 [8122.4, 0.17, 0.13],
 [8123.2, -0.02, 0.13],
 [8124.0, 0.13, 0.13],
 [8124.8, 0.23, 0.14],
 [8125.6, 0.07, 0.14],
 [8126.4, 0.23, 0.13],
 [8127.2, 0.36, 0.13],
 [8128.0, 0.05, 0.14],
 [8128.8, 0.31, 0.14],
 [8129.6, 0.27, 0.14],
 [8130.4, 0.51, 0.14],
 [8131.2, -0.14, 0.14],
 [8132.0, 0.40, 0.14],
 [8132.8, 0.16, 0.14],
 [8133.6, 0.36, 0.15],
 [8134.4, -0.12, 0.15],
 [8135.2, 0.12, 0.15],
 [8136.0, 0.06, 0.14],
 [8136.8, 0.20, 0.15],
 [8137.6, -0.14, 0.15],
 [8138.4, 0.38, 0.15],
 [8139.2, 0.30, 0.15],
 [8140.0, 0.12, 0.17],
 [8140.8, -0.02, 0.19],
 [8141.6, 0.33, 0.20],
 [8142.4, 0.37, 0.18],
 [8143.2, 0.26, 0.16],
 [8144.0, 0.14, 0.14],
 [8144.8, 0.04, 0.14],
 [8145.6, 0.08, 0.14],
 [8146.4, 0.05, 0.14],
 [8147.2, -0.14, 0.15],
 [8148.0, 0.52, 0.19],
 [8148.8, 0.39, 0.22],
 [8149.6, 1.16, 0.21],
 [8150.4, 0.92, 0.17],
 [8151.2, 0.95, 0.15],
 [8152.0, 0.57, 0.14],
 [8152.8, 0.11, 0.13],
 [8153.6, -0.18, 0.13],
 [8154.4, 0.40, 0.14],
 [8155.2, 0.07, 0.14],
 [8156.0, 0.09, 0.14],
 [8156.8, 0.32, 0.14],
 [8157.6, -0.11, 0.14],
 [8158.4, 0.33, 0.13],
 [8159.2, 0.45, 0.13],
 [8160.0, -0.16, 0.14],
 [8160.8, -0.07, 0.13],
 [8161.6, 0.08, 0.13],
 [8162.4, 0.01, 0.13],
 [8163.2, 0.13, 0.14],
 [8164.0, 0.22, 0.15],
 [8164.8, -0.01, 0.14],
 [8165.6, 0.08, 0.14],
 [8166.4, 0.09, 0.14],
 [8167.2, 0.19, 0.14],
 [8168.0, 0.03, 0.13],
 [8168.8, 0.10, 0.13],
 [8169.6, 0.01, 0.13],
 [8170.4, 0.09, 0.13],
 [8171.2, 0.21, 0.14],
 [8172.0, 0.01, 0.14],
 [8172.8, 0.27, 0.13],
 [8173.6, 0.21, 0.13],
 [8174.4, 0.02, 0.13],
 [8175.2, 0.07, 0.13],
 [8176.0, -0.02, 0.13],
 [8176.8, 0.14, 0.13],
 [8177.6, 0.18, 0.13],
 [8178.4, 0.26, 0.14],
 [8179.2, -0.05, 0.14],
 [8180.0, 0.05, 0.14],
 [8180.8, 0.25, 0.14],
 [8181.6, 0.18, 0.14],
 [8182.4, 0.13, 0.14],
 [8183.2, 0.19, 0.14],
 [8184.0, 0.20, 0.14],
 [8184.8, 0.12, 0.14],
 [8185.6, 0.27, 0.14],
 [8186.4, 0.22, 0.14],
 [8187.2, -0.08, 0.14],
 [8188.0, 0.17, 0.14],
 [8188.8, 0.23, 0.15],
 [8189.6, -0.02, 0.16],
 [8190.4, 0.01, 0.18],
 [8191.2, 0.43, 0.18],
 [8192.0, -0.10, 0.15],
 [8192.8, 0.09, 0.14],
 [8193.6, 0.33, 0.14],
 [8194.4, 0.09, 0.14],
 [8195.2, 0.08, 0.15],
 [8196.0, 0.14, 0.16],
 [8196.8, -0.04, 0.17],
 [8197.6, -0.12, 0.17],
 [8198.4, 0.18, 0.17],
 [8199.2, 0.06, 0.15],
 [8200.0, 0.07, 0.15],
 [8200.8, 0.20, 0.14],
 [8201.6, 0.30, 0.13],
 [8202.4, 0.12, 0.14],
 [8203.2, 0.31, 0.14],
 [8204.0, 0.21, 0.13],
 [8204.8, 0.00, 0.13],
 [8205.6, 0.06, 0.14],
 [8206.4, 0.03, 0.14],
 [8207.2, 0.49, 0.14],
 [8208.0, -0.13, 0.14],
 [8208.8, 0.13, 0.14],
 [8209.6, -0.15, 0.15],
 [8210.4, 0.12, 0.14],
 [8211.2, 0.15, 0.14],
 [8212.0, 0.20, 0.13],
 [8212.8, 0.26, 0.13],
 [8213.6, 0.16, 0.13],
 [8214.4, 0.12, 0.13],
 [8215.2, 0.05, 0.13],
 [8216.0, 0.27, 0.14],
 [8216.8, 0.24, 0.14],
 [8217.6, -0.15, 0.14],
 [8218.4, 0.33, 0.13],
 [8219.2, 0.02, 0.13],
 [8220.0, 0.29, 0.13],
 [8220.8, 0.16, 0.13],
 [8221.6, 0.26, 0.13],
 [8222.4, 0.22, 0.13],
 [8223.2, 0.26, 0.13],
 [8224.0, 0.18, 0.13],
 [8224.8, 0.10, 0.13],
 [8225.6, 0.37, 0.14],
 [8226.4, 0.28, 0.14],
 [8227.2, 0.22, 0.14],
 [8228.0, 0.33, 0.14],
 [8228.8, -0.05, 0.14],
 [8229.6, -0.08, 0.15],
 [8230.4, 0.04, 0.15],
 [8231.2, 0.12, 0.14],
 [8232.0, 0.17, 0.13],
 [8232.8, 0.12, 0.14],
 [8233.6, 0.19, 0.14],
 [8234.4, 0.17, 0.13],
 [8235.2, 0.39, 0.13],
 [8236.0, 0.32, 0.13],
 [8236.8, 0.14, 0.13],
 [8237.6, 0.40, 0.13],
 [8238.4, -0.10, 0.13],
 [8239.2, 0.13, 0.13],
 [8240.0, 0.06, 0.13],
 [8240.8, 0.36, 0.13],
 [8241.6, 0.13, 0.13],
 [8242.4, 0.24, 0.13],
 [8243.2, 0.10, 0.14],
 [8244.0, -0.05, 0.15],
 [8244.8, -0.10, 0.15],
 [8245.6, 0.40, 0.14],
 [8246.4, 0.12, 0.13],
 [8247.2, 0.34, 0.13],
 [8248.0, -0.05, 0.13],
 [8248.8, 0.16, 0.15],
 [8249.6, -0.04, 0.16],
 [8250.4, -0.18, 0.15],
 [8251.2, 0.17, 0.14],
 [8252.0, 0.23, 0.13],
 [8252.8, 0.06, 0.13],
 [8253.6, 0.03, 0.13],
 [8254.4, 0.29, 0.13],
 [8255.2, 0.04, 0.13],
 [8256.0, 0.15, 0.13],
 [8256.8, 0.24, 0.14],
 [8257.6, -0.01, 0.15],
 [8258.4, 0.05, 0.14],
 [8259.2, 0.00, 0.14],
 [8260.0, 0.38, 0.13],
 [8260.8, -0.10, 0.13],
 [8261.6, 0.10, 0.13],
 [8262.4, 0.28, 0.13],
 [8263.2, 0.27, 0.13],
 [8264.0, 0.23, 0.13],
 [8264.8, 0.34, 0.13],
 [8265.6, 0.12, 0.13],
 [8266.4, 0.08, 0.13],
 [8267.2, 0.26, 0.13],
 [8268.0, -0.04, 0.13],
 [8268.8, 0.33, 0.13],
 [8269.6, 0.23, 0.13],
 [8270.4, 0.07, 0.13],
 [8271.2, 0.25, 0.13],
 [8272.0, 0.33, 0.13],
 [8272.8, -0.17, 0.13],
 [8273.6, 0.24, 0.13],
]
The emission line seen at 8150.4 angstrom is H-gamma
